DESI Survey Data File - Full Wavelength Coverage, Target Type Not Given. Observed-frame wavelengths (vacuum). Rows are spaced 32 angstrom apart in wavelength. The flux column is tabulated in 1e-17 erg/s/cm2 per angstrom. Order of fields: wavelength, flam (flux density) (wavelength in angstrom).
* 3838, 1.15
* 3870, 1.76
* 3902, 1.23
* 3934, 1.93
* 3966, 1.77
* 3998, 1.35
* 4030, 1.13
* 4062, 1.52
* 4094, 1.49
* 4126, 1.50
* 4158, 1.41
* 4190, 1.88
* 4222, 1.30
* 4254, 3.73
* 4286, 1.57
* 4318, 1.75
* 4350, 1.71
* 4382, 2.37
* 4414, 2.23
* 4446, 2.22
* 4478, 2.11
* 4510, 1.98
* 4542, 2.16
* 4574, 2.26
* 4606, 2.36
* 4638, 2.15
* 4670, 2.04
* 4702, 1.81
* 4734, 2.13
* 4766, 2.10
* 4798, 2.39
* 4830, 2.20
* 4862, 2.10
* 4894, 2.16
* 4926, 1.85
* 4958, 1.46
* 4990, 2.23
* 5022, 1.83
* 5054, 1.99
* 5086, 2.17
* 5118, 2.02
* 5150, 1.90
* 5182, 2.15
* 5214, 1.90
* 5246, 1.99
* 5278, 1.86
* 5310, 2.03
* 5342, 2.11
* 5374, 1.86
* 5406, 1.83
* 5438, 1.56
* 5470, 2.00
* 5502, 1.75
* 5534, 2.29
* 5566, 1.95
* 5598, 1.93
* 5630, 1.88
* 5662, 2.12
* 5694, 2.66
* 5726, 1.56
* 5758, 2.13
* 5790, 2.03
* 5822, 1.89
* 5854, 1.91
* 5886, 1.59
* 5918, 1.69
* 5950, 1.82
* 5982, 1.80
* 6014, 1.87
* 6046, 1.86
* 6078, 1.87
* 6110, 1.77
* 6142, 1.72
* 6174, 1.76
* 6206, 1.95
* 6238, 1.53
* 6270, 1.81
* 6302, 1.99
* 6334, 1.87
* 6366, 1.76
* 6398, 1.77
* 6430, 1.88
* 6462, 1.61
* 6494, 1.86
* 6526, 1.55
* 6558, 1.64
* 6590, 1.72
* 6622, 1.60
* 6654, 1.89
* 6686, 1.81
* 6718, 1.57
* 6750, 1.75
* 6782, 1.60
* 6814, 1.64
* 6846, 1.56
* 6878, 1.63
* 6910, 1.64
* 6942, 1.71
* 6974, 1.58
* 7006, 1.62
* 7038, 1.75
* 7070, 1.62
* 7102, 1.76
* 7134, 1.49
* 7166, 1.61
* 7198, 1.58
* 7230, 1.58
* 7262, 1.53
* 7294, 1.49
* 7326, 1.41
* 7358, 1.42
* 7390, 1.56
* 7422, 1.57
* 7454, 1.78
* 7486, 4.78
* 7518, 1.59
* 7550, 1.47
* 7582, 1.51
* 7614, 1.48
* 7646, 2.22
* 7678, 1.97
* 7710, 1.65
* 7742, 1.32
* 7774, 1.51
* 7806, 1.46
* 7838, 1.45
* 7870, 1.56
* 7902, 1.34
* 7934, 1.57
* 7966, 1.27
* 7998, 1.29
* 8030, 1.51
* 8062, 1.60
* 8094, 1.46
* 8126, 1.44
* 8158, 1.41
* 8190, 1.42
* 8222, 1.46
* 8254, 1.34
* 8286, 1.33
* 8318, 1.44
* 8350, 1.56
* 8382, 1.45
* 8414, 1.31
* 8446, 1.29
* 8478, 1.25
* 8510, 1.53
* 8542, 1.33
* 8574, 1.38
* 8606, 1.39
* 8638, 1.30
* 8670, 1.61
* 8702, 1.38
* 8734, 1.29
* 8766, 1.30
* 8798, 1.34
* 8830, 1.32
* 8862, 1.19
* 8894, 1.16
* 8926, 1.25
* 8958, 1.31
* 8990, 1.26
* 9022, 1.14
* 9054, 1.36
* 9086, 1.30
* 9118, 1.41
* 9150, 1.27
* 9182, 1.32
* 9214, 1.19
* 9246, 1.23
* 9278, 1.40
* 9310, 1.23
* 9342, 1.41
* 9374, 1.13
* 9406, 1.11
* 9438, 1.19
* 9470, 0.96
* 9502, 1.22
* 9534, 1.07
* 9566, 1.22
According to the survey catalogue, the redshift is 0.138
